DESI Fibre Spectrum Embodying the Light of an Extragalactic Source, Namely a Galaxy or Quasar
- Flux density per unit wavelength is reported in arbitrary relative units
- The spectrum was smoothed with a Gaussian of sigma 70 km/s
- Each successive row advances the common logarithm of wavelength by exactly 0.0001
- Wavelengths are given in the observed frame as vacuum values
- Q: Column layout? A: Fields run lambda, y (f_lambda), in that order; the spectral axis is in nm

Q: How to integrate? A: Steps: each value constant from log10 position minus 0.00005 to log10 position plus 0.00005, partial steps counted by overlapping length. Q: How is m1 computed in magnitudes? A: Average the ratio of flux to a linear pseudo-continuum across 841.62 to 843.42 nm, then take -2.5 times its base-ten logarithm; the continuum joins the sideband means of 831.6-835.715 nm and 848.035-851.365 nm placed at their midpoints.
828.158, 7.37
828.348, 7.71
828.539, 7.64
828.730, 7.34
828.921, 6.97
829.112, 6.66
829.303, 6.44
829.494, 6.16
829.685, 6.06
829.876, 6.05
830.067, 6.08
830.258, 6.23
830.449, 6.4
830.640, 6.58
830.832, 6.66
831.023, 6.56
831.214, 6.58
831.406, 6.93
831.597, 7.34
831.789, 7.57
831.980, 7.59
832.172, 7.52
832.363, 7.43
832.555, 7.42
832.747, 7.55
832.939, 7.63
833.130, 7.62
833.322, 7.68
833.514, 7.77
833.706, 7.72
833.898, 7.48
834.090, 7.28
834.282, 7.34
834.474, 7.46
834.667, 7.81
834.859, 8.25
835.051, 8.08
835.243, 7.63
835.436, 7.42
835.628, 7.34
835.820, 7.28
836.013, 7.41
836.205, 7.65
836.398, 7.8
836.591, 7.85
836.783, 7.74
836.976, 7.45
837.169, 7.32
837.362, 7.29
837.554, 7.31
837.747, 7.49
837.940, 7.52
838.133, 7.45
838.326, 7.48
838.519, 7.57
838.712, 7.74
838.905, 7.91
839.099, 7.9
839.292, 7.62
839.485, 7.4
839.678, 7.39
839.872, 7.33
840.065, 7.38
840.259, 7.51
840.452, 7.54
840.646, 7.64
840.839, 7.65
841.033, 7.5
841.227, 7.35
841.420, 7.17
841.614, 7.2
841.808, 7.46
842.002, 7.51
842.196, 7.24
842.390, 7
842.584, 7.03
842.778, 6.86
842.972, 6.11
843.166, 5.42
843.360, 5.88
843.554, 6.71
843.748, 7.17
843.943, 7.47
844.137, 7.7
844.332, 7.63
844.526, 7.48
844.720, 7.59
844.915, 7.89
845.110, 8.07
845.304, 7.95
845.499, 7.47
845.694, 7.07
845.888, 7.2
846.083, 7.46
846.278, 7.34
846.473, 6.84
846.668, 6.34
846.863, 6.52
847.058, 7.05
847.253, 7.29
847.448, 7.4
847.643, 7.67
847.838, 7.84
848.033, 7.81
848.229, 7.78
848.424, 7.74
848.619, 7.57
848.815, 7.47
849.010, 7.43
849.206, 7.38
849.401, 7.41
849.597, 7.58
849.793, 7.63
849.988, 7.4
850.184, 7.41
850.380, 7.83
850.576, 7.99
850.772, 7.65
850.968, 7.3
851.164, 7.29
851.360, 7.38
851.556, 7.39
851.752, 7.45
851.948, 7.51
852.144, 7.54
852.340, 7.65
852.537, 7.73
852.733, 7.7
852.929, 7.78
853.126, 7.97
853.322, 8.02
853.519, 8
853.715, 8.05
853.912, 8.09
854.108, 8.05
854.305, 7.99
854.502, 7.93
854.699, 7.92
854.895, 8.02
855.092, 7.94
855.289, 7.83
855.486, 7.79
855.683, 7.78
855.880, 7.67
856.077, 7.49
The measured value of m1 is 0.12 mag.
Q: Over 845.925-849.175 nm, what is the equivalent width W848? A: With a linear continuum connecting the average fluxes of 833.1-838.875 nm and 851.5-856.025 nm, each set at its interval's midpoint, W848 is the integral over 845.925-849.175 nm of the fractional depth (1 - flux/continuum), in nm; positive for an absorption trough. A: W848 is 0.16 nm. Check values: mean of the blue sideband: 7.58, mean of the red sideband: 7.82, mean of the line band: 7.34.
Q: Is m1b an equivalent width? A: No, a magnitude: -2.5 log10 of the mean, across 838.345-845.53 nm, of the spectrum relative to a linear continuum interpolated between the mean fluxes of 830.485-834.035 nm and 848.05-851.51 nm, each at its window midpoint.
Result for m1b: 0.01 mag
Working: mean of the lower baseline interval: 7.3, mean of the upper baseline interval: 7.55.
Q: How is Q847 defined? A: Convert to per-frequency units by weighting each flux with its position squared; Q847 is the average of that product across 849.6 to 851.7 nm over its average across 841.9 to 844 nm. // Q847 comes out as 1.14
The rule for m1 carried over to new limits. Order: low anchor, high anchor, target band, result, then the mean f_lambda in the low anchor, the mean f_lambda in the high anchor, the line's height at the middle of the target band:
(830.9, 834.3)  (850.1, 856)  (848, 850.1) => 0.02 mag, 7.39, 7.76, 7.68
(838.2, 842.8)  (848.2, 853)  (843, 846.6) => 0.04 mag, 7.44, 7.56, 7.49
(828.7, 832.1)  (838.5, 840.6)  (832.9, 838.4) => -0.06 mag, 6.67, 7.57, 7.19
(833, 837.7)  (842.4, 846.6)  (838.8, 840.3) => -0.02 mag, 7.58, 7.15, 7.38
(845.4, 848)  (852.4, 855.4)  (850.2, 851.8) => 0.02 mag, 7.21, 7.93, 7.64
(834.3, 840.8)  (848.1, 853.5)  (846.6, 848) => 0.06 mag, 7.57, 7.6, 7.59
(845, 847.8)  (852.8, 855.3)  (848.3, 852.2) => 0.02 mag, 7.28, 7.97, 7.63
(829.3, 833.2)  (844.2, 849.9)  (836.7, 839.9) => -0.06 mag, 6.88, 7.45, 7.14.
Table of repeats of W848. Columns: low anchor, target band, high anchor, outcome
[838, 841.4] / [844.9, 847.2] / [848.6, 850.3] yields 0.08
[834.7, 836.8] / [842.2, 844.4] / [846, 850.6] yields 0.20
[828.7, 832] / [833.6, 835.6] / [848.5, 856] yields -0.23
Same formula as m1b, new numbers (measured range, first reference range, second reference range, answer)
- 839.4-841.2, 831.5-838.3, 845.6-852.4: 0.004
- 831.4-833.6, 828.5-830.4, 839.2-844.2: -0.129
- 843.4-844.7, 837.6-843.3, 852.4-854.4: 0.026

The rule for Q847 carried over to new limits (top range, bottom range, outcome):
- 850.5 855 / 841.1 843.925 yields 1.15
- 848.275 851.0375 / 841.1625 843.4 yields 1.12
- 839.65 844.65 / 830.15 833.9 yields 1.02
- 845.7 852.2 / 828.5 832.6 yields 1.14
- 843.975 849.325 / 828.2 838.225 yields 1.06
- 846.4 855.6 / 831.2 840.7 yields 1.05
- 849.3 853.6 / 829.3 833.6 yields 1.15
